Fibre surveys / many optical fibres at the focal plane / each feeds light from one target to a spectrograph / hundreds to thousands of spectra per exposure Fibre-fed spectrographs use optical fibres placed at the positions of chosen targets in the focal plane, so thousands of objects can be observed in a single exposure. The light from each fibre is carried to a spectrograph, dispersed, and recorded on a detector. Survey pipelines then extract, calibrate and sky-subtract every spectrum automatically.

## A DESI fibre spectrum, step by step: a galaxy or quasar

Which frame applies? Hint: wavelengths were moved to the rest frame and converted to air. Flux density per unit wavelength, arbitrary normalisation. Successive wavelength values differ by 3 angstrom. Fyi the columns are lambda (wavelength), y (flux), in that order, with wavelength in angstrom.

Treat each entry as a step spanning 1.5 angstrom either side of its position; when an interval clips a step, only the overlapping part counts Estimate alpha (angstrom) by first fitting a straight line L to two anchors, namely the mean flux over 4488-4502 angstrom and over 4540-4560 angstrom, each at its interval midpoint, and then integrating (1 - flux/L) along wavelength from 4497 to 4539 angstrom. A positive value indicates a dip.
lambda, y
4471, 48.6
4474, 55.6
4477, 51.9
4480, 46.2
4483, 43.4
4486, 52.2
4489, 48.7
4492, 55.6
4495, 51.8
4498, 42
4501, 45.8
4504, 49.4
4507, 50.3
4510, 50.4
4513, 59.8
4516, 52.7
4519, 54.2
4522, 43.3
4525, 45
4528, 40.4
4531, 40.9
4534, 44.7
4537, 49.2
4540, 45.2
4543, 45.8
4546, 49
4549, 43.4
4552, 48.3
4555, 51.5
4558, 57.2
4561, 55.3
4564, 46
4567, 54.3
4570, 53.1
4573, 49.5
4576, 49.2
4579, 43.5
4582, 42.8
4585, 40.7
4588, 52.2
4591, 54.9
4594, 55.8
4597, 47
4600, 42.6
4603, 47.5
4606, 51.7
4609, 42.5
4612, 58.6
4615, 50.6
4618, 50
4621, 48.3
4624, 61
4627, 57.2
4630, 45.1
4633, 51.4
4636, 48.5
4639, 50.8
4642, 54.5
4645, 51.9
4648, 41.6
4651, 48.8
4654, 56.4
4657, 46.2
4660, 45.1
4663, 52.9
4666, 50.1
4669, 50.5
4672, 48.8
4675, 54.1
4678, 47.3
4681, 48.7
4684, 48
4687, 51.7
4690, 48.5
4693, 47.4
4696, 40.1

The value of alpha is 1.0 angstrom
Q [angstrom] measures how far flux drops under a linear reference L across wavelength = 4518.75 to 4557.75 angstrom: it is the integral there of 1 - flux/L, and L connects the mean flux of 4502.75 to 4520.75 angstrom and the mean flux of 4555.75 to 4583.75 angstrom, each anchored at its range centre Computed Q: 3.9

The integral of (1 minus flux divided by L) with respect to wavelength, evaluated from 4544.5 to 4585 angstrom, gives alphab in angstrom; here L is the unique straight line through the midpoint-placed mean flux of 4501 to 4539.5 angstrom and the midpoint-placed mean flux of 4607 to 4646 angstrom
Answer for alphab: 0.4 angstrom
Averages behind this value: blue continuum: 48.2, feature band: 49.1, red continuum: 51.6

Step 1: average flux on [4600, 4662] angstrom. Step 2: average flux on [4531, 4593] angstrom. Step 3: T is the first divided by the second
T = 1.0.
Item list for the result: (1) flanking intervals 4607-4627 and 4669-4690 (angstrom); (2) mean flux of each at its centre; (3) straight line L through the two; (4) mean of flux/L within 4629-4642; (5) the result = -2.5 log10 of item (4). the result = 0.04 mag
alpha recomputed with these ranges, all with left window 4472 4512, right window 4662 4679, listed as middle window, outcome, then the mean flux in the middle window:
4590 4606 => 0.2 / 49.6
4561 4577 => -0.3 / 50.9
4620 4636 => -0.6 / 52.4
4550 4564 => -0.6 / 52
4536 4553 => 1.1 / 46.7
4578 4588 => 1.3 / 43.8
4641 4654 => 0.2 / 49.8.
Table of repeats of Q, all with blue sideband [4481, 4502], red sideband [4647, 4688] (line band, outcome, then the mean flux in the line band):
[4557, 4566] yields -0.7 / 52.7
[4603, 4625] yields -1.0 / 51.3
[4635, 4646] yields -0.5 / 51.5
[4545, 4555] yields 0.3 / 47.5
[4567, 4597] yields -0.2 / 49.2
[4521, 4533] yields 1.5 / 42.5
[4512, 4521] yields -1.1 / 54.7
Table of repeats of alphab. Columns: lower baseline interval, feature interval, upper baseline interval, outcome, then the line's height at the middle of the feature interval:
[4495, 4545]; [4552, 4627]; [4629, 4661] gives -2.83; 48.5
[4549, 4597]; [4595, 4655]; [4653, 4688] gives -0.46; 49.9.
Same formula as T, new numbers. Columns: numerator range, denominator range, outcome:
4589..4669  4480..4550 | 1.05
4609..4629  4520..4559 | 1.15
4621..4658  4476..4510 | 1.05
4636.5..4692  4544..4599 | 1.00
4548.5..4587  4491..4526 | 0.98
